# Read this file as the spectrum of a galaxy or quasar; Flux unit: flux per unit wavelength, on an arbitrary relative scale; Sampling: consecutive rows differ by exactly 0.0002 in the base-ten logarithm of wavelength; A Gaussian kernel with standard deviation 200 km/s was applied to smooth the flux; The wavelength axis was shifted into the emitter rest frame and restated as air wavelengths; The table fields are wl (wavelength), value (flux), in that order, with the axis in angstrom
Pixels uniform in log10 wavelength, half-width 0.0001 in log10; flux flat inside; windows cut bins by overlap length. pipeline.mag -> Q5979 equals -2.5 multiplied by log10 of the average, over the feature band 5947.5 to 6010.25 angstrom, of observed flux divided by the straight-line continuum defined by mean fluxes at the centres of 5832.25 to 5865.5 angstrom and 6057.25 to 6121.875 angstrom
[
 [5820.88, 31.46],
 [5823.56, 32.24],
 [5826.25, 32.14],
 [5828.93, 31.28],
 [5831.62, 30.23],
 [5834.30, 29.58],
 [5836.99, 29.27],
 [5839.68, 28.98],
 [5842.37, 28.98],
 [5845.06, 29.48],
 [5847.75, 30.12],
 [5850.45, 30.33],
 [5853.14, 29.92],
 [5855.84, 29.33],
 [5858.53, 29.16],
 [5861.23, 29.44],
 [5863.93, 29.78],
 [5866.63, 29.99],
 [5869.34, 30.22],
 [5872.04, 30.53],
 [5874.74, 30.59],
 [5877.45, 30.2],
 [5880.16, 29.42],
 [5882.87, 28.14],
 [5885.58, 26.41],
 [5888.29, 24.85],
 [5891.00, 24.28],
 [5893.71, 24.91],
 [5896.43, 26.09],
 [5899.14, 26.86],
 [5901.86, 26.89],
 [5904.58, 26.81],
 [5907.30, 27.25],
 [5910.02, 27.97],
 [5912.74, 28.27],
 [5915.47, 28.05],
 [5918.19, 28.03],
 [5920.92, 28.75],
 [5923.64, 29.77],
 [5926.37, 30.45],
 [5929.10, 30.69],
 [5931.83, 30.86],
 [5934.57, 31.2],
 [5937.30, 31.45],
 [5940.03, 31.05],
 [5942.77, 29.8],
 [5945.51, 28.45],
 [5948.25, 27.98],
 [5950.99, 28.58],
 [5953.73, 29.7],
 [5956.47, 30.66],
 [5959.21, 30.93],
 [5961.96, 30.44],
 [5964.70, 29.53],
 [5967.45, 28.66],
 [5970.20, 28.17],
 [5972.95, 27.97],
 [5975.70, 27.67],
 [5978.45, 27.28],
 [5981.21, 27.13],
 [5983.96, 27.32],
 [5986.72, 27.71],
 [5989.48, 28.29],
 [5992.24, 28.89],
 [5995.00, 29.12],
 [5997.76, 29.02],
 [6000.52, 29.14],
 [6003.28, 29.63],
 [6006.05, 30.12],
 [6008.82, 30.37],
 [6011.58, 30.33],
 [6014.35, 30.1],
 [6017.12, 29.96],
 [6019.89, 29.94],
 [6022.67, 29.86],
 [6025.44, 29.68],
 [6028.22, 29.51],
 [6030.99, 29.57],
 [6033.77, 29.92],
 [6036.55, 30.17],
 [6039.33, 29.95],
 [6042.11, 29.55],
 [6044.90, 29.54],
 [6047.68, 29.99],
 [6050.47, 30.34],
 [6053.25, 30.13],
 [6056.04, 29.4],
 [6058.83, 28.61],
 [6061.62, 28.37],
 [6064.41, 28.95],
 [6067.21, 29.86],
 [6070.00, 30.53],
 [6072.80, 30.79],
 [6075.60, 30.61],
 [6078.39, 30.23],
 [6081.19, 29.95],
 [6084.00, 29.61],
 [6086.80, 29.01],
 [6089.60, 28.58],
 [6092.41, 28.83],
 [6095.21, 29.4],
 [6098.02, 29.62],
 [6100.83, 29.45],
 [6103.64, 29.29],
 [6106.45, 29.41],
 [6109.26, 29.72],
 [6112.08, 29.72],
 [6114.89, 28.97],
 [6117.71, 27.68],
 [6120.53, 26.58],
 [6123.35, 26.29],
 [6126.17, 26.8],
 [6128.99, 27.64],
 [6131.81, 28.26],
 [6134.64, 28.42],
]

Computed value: 0.019 mag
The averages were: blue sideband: 29.6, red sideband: 29.3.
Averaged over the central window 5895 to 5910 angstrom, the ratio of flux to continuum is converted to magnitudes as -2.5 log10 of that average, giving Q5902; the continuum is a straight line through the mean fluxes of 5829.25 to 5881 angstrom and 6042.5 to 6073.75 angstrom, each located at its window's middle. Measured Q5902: 0.11 mag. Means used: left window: 29.8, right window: 29.7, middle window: 26.9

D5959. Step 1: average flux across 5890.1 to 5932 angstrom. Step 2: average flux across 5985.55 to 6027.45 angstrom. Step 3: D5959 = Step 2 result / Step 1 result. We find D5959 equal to 1.1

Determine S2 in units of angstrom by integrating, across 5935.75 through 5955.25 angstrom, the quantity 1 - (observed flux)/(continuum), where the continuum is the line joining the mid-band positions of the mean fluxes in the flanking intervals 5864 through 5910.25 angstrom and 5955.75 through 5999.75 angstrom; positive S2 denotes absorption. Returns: -0.9 angstrom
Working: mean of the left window 27.8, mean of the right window 28.7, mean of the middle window 29.6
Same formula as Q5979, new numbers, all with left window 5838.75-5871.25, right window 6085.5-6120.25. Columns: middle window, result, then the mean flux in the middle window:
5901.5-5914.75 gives 0.08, 27.5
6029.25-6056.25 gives -0.02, 29.9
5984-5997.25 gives 0.03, 28.4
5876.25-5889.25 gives 0.07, 27.9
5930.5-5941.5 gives -0.06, 31.1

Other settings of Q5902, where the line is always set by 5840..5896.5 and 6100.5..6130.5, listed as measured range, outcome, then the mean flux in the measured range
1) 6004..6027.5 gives -0.057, 30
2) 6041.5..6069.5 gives -0.042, 29.5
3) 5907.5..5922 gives 0.020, 28.1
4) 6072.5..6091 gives -0.053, 29.8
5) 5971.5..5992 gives 0.032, 27.7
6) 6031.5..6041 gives -0.057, 30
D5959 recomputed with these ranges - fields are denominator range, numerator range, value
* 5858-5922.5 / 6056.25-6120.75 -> 1.05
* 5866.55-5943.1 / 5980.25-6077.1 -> 1.03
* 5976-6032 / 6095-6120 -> 1.00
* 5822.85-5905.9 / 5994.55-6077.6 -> 1.03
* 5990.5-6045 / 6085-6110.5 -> 0.99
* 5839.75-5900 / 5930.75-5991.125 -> 1.02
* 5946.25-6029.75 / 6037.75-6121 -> 1.01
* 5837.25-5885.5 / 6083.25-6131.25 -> 0.97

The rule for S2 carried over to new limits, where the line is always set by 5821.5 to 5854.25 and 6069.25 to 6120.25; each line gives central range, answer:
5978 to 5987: 0.7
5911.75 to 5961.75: 0.3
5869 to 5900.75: 2.6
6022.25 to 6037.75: -0.1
